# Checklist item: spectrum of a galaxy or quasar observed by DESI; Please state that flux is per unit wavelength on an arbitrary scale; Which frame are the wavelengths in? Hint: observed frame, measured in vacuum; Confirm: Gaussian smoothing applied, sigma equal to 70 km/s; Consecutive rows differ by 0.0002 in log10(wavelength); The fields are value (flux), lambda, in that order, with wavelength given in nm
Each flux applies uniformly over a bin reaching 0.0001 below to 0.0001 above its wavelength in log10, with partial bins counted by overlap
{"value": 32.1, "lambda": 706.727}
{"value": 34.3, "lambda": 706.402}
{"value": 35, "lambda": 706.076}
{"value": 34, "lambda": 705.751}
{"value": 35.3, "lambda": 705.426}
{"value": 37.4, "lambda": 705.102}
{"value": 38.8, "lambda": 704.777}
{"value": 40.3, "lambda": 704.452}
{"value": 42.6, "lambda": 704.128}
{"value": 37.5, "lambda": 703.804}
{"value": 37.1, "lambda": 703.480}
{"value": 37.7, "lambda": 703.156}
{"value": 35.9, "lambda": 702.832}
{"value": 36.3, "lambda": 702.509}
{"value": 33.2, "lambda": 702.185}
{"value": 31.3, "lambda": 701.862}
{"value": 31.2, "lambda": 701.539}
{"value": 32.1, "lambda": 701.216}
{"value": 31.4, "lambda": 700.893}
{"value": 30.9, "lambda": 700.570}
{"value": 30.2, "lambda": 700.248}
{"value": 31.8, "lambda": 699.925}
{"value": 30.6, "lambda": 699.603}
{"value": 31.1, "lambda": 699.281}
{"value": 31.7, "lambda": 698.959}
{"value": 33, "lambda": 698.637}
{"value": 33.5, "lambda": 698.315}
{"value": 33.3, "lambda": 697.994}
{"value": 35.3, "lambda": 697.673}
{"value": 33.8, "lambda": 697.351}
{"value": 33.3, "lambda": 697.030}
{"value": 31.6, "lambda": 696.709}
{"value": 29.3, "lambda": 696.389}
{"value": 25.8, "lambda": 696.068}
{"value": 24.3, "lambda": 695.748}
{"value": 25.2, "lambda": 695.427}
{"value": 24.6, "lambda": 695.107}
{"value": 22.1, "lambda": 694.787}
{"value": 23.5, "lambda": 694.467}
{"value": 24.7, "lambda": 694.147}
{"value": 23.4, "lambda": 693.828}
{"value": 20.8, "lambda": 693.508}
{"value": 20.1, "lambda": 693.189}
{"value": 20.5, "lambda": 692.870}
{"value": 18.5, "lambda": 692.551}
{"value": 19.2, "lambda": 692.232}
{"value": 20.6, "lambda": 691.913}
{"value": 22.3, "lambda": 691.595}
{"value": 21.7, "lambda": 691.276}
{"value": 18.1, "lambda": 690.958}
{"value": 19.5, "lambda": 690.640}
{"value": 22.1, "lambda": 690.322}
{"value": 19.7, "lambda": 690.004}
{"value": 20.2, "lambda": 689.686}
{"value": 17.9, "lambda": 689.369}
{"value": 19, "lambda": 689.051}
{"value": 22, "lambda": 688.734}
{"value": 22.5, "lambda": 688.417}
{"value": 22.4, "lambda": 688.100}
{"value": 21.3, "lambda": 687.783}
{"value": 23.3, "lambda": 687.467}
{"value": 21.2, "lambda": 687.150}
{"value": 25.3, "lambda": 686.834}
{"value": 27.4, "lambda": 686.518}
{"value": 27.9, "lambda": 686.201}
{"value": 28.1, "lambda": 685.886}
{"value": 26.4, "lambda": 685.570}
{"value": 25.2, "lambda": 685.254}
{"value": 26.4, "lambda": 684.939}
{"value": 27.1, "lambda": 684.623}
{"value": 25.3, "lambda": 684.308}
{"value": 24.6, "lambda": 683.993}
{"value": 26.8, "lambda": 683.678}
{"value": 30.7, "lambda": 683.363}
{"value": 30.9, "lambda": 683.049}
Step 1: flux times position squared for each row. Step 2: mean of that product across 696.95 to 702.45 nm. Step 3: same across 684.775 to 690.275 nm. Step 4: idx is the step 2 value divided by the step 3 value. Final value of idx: 1.44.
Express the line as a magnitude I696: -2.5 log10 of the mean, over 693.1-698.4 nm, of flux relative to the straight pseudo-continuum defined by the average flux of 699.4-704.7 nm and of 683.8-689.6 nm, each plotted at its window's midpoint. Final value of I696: 0.11 mag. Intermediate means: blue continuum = 24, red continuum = 34.4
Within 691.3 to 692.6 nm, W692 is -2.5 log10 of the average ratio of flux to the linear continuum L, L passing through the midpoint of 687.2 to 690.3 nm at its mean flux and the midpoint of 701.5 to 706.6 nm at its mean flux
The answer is 0.180 mag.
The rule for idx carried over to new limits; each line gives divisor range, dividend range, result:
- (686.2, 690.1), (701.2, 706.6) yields 1.70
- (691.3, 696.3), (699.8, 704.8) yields 1.59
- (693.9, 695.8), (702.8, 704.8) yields 1.65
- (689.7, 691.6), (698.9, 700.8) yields 1.56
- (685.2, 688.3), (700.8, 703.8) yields 1.45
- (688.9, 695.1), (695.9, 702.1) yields 1.55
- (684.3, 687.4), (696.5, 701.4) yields 1.29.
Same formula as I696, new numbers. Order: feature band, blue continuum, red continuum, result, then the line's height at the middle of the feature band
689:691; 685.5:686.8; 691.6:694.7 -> 0.22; 24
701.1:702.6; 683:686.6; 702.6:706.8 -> 0.09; 35.5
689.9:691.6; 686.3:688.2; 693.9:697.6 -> 0.22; 25.1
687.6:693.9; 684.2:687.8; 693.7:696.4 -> 0.21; 25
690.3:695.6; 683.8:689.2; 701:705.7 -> 0.32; 28.9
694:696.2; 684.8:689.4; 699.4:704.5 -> 0.21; 29.5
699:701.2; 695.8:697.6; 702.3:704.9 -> 0.11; 34.3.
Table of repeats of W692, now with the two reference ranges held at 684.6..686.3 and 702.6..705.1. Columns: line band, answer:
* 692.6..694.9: 0.41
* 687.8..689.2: 0.32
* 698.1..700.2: 0.11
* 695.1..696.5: 0.28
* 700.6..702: 0.17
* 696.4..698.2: 0.04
